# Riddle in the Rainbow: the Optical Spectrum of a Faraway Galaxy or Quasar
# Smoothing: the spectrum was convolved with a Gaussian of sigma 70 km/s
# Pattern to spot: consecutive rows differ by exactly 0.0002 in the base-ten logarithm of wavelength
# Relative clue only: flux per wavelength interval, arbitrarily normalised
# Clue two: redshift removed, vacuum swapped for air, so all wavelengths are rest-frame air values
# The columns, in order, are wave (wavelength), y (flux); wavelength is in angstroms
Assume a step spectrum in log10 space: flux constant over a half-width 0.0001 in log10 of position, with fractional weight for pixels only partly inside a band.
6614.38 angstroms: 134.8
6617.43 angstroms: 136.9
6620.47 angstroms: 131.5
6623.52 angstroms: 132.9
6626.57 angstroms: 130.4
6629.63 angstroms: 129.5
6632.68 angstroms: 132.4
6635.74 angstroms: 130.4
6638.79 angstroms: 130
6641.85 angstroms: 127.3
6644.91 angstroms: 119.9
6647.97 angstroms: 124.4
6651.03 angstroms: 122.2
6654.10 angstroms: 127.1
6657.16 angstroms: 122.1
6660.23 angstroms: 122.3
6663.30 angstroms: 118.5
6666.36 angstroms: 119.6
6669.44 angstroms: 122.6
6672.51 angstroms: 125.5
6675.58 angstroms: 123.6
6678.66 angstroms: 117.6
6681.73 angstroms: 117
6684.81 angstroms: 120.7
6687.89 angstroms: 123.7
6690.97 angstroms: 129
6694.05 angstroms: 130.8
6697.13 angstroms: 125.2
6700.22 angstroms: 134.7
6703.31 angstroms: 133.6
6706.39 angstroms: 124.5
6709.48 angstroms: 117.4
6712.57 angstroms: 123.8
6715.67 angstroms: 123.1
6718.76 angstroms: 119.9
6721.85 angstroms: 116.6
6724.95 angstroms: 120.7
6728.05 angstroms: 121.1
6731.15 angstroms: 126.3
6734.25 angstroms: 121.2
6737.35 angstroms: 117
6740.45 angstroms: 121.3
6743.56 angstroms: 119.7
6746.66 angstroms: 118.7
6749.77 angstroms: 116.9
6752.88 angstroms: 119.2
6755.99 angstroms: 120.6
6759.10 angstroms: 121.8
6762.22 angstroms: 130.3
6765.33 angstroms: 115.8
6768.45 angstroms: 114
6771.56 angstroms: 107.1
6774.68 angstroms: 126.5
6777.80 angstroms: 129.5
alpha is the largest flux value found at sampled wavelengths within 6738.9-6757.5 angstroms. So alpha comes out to 121.3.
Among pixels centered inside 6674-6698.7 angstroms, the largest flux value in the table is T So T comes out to 130.8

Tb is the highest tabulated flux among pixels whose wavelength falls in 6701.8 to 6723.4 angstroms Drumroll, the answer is 133.6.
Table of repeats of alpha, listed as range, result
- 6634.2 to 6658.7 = 130.4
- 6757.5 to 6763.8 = 130.3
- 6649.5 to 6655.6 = 127.1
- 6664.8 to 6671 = 122.6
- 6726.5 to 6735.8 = 126.3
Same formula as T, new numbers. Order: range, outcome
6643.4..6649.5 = 124.4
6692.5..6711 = 134.7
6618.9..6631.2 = 132.9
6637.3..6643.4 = 130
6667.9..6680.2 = 125.5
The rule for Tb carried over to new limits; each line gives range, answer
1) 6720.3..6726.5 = 120.7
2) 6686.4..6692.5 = 129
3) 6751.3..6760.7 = 121.8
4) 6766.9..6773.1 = 114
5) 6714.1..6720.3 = 123.1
